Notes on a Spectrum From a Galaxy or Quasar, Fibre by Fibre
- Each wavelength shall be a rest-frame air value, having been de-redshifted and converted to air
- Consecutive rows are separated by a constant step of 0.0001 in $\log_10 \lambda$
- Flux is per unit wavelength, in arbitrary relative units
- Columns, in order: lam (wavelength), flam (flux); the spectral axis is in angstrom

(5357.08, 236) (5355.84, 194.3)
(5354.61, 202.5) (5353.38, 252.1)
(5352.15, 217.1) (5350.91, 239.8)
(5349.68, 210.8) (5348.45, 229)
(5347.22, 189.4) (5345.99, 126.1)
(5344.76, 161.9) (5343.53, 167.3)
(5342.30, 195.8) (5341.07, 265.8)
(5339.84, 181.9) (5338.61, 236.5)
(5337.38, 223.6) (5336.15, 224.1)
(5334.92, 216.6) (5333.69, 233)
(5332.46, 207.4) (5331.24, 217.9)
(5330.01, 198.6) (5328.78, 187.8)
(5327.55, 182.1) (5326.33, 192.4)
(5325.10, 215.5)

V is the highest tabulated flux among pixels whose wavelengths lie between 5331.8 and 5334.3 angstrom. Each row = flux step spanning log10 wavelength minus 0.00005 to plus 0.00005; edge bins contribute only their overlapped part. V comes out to 233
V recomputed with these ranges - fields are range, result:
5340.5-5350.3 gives 265.8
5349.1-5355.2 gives 252.1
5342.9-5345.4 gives 167.3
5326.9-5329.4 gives 187.8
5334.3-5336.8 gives 224.1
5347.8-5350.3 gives 229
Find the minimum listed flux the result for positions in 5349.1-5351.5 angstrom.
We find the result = 210.8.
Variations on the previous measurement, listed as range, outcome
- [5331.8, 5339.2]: 207.4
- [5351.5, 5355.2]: 202.5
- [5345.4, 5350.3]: 126.1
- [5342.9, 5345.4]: 161.9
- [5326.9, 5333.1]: 182.1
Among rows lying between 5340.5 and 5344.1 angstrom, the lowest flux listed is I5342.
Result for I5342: 167.3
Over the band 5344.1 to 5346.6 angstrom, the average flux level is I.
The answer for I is 145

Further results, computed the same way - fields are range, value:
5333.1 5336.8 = 224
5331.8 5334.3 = 221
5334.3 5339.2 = 225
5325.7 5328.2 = 187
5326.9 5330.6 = 190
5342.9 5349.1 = 175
